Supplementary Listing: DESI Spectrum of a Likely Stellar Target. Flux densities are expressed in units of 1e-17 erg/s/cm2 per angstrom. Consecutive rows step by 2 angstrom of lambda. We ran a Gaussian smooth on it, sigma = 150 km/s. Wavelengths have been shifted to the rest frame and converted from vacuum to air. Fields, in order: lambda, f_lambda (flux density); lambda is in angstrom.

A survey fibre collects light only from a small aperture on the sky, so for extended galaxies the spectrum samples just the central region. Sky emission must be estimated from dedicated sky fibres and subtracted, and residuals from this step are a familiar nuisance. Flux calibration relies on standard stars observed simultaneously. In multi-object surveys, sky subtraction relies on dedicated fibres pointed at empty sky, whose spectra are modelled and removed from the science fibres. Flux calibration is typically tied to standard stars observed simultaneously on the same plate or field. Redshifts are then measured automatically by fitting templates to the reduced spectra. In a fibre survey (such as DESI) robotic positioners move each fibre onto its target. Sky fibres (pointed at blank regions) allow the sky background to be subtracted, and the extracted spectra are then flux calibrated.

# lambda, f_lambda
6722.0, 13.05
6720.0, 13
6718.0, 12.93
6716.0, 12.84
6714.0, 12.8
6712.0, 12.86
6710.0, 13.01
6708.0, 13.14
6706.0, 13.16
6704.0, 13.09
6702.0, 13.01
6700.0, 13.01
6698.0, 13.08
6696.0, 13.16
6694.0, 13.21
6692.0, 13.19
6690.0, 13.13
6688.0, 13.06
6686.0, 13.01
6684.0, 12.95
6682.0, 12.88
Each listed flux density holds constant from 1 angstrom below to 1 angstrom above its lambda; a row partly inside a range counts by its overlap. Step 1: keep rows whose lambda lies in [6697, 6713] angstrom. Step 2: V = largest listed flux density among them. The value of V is 13.16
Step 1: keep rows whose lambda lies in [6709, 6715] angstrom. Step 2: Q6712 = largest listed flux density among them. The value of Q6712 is 13.01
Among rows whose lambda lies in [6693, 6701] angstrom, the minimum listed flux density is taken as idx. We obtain 13.01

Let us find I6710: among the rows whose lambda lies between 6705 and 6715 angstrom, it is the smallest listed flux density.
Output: 12.8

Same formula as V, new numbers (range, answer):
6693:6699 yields 13.21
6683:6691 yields 13.13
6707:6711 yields 13.14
